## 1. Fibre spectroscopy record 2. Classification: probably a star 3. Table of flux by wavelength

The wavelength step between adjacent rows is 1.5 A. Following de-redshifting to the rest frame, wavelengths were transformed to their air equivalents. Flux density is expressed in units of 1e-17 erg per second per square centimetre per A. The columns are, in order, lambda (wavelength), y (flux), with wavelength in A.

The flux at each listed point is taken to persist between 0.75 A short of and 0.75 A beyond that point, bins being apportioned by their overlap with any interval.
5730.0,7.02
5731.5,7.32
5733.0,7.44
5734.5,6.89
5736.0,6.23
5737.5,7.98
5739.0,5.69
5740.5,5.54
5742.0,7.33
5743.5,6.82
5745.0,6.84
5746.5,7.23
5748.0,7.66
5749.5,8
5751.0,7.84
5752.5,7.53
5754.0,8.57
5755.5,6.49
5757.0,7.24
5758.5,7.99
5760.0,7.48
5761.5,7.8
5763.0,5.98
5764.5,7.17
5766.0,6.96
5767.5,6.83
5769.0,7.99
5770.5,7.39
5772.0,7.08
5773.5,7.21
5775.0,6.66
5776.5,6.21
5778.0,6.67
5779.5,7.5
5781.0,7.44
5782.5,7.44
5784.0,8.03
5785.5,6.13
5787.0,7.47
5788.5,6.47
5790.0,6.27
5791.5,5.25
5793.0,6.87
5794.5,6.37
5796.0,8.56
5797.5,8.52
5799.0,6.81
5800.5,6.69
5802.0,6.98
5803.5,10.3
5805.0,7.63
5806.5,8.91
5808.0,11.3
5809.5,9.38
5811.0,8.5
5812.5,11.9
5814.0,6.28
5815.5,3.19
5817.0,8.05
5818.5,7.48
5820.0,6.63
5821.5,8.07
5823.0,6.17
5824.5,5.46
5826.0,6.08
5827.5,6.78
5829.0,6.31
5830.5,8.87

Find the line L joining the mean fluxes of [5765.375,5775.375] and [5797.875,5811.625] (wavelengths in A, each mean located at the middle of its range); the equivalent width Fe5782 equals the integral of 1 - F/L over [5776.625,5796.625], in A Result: 2.2 A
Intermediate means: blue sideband 7.18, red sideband 8.5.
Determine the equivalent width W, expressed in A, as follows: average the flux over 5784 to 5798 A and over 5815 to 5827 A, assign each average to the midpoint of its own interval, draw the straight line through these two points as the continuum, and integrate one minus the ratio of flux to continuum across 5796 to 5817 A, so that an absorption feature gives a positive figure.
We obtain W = -4.7 A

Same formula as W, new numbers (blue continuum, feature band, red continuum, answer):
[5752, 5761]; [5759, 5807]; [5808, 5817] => 3.8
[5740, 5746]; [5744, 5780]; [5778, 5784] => -1.0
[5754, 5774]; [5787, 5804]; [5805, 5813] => 3.5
